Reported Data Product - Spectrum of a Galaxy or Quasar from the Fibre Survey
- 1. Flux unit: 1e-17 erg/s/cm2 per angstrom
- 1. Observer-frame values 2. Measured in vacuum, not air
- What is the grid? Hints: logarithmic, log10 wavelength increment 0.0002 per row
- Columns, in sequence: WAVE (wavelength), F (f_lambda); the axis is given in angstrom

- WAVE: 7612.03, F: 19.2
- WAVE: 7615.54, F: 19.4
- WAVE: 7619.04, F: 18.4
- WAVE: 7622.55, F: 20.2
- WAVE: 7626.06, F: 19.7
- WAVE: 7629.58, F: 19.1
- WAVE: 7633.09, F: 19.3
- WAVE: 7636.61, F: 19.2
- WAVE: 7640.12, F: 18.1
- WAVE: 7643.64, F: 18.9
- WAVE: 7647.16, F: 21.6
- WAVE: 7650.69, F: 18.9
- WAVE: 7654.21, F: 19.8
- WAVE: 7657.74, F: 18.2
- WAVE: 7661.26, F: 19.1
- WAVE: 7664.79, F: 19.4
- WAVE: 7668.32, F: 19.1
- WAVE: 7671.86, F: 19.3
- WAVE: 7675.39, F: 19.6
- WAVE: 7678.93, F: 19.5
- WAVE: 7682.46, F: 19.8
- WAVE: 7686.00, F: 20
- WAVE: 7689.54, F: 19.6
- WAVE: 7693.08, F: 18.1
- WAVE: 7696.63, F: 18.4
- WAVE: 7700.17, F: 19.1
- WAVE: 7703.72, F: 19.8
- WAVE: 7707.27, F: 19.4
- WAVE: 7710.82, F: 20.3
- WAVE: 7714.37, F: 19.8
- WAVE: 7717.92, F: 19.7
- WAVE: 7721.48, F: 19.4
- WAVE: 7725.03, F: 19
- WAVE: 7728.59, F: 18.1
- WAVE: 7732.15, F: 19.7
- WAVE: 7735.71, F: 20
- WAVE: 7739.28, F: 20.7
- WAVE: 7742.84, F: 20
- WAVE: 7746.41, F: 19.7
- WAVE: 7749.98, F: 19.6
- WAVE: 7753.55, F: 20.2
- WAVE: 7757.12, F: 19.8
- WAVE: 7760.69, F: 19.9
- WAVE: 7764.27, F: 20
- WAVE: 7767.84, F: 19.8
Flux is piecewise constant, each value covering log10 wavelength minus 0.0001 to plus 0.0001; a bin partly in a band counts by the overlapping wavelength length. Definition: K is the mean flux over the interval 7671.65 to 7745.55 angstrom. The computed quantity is 19.5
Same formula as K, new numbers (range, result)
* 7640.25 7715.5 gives 19.4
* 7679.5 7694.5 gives 19.4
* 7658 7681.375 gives 19.3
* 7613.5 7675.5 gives 19.3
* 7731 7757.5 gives 20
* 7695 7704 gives 19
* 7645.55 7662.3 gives 19.5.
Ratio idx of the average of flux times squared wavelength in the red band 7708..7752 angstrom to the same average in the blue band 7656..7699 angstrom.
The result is 1.04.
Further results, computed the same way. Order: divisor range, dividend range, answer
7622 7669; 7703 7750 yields 1.04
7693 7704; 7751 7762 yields 1.08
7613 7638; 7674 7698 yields 1.01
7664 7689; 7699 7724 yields 1.01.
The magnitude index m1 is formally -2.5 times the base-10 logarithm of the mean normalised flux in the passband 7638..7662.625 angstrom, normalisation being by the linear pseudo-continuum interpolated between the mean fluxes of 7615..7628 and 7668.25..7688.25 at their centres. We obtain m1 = 0.015 mag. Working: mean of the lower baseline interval 19.4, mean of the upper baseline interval 19.6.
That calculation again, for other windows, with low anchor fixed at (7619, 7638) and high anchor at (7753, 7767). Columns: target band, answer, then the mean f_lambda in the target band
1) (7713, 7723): 0.008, 19.6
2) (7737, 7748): -0.013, 20.1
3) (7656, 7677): 0.025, 19.1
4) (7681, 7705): 0.024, 19.2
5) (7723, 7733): 0.052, 18.9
